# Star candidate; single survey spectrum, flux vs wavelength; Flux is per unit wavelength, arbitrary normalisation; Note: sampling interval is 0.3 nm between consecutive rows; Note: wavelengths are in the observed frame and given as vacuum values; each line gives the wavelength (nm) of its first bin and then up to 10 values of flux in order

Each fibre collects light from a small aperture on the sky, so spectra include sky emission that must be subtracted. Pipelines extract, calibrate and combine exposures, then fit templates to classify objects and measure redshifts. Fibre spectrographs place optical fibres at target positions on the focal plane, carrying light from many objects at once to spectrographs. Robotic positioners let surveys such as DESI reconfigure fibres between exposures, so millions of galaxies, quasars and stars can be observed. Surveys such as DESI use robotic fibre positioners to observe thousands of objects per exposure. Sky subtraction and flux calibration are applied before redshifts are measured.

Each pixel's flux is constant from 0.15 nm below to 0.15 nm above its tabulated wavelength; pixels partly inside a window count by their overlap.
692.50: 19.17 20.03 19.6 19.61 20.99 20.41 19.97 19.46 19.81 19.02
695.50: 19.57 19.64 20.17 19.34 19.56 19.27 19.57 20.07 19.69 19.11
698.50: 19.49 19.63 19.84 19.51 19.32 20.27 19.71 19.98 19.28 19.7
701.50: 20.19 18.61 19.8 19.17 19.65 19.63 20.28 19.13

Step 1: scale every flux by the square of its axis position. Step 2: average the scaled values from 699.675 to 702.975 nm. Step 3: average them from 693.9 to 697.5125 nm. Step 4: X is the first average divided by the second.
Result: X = 1.01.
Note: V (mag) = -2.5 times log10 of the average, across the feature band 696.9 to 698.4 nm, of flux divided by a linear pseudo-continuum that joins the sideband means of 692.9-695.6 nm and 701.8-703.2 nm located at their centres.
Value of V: 0.008 mag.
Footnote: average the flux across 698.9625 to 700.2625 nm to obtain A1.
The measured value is 19.7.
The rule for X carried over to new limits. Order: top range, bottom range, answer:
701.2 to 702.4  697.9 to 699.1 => 1.01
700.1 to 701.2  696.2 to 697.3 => 1.02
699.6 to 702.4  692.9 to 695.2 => 1.01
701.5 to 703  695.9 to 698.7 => 1.01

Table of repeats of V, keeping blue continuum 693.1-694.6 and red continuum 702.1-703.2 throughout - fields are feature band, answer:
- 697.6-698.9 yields 0.02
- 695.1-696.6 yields 0.02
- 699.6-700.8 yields -0.01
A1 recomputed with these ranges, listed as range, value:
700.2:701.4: 19.7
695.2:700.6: 19.6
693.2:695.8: 19.8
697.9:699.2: 19.5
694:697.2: 19.6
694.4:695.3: 19.5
